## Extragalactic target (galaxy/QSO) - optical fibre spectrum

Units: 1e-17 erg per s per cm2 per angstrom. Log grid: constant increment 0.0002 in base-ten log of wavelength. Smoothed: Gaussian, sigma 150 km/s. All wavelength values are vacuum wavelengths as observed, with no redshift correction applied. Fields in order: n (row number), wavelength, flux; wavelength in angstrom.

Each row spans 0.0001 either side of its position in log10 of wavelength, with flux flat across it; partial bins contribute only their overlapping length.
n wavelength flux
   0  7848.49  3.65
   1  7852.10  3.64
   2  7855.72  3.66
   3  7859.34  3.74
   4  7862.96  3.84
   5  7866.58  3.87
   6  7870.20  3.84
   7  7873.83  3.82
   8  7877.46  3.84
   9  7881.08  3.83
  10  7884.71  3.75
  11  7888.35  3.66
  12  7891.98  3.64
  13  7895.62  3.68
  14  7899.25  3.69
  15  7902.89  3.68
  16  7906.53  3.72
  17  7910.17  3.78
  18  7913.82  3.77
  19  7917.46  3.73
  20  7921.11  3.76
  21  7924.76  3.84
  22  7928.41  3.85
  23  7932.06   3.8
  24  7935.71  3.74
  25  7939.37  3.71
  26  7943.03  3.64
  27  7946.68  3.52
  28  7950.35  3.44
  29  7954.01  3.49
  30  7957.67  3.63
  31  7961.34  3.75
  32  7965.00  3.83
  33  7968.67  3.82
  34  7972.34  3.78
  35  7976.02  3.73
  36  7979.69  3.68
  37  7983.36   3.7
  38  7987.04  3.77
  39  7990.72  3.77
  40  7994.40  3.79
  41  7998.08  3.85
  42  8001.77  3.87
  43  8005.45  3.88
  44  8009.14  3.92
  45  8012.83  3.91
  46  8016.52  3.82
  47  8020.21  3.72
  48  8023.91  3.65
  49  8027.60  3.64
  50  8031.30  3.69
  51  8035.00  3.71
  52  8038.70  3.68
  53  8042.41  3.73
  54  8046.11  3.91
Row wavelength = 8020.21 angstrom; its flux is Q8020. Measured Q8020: 3.72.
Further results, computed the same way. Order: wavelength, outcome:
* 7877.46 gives 3.84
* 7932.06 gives 3.8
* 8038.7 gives 3.68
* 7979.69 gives 3.68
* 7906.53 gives 3.72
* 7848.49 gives 3.65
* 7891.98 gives 3.64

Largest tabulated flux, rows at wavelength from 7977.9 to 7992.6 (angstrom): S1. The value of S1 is 3.77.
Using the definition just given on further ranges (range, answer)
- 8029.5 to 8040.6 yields 3.71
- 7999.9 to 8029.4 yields 3.92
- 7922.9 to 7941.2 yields 3.85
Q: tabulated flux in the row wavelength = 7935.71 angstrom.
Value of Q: 3.74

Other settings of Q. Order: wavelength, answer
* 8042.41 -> 3.73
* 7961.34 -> 3.75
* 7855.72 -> 3.66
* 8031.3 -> 3.69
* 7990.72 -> 3.77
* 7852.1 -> 3.64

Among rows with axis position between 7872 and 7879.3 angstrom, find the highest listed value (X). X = 3.84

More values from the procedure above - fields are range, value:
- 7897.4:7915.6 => 3.78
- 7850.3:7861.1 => 3.74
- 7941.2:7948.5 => 3.64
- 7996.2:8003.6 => 3.87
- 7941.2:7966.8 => 3.83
